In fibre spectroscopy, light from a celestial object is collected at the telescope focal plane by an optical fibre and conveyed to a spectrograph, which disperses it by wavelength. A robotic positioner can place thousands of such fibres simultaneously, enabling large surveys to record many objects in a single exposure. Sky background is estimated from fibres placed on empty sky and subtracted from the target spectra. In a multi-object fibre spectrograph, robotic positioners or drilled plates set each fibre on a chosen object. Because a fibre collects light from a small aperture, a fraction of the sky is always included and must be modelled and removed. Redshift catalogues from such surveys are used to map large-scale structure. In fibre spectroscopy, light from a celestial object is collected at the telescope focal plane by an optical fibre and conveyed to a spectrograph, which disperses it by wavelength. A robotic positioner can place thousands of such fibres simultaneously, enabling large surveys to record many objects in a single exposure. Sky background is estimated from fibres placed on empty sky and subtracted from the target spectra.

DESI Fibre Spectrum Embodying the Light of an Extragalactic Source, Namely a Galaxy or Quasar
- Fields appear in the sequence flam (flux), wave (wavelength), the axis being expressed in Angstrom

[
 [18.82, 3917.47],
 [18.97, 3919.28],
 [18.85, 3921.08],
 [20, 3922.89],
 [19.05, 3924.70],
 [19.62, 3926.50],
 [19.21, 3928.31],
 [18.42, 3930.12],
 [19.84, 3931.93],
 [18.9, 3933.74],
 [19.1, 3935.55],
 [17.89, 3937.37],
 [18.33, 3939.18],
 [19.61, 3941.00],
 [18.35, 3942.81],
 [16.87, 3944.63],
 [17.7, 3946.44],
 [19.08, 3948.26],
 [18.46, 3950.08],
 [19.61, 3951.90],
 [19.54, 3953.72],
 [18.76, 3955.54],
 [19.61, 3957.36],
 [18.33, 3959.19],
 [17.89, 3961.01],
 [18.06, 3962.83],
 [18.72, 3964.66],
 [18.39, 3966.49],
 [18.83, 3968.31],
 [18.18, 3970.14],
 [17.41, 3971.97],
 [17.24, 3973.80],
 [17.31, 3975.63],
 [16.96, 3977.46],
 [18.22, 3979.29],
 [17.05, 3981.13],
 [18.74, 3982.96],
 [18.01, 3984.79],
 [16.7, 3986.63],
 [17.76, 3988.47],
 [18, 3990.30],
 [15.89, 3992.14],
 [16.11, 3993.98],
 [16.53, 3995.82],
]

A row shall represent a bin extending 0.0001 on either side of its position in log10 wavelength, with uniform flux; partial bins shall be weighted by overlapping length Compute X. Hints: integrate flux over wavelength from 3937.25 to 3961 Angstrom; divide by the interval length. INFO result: 18.6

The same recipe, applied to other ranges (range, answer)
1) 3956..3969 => 18.6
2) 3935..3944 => 18.6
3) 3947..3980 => 18.4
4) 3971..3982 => 17.4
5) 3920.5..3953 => 18.8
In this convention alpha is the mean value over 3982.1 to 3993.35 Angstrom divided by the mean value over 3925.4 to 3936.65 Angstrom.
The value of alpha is 0.91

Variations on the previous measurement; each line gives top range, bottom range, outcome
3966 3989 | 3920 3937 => 0.93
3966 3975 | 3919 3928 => 0.93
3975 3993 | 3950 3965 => 0.93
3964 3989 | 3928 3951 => 0.96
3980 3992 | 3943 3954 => 0.95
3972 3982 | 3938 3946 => 0.95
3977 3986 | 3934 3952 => 0.96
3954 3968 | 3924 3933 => 0.97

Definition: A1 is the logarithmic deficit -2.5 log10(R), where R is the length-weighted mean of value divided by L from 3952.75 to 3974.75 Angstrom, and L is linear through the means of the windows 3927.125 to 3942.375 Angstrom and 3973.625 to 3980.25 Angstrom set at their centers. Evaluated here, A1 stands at -0.03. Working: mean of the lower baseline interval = 18.9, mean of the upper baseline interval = 17.4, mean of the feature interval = 18.4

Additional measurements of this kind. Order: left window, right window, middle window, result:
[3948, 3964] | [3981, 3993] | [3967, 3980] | 0.02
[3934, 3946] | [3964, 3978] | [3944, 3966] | -0.03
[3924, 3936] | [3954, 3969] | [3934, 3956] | 0.02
